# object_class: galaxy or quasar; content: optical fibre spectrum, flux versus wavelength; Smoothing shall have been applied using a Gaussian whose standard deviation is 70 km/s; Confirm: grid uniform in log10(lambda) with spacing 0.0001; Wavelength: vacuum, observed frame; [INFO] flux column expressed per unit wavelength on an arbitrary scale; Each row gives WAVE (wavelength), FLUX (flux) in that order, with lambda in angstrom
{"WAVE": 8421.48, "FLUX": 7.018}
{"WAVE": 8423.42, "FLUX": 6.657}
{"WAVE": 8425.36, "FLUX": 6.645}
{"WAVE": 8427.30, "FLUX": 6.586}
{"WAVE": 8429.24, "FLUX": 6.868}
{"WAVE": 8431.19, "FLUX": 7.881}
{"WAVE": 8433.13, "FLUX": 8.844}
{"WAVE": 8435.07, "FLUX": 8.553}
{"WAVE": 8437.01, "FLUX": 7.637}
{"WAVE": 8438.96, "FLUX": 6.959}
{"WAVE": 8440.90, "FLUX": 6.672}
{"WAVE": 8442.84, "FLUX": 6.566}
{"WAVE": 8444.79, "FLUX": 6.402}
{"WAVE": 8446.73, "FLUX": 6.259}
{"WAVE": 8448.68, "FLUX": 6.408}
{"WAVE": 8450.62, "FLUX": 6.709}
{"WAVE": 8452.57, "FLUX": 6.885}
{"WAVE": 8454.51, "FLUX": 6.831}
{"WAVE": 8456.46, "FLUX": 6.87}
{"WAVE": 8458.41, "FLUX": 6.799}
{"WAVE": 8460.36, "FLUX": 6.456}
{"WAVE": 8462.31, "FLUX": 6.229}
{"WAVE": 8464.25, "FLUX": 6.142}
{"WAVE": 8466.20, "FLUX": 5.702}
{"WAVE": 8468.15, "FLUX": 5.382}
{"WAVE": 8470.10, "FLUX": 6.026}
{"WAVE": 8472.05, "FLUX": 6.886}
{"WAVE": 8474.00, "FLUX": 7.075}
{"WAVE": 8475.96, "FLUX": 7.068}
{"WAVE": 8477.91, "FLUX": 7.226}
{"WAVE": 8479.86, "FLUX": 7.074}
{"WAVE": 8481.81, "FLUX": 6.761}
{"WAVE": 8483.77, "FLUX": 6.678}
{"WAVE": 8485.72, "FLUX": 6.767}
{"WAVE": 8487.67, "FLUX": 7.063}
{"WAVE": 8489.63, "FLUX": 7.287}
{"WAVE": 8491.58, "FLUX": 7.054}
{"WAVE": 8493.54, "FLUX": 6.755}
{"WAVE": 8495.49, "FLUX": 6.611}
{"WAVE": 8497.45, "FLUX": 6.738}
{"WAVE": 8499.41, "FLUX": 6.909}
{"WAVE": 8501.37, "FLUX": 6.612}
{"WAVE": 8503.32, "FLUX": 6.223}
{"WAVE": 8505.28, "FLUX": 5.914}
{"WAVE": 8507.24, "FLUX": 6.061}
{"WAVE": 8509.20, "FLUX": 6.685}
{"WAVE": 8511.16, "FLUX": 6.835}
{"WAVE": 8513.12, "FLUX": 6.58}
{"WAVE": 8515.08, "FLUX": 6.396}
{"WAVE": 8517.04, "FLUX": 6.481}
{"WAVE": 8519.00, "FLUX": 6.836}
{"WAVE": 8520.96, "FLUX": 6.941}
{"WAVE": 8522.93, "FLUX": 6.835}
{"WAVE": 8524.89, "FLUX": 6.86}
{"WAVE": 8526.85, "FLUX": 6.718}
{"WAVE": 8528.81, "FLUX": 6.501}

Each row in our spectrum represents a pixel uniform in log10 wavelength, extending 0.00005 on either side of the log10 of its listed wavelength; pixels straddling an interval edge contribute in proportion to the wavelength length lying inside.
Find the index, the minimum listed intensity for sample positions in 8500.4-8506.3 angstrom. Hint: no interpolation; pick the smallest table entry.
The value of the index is 5.914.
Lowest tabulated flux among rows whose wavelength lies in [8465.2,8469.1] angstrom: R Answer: 5.382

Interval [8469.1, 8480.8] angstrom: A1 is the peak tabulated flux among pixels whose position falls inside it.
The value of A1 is 7.226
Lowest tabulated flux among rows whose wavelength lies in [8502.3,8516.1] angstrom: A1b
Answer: 5.914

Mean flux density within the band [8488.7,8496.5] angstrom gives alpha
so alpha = 6.93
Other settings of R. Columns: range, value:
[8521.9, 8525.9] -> 6.835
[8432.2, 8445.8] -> 6.402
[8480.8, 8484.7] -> 6.678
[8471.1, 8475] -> 6.886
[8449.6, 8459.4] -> 6.709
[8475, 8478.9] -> 7.068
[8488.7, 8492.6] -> 7.054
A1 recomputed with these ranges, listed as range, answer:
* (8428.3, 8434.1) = 8.844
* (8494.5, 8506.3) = 6.909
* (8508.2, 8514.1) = 6.835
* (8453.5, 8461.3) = 6.87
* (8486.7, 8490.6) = 7.287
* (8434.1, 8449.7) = 8.553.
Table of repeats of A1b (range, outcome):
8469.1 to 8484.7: 6.026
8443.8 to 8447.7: 6.259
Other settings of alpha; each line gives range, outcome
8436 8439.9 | 7.31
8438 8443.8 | 6.74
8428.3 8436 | 8.03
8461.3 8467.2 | 6.03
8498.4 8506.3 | 6.41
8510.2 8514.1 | 6.71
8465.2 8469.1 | 5.55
